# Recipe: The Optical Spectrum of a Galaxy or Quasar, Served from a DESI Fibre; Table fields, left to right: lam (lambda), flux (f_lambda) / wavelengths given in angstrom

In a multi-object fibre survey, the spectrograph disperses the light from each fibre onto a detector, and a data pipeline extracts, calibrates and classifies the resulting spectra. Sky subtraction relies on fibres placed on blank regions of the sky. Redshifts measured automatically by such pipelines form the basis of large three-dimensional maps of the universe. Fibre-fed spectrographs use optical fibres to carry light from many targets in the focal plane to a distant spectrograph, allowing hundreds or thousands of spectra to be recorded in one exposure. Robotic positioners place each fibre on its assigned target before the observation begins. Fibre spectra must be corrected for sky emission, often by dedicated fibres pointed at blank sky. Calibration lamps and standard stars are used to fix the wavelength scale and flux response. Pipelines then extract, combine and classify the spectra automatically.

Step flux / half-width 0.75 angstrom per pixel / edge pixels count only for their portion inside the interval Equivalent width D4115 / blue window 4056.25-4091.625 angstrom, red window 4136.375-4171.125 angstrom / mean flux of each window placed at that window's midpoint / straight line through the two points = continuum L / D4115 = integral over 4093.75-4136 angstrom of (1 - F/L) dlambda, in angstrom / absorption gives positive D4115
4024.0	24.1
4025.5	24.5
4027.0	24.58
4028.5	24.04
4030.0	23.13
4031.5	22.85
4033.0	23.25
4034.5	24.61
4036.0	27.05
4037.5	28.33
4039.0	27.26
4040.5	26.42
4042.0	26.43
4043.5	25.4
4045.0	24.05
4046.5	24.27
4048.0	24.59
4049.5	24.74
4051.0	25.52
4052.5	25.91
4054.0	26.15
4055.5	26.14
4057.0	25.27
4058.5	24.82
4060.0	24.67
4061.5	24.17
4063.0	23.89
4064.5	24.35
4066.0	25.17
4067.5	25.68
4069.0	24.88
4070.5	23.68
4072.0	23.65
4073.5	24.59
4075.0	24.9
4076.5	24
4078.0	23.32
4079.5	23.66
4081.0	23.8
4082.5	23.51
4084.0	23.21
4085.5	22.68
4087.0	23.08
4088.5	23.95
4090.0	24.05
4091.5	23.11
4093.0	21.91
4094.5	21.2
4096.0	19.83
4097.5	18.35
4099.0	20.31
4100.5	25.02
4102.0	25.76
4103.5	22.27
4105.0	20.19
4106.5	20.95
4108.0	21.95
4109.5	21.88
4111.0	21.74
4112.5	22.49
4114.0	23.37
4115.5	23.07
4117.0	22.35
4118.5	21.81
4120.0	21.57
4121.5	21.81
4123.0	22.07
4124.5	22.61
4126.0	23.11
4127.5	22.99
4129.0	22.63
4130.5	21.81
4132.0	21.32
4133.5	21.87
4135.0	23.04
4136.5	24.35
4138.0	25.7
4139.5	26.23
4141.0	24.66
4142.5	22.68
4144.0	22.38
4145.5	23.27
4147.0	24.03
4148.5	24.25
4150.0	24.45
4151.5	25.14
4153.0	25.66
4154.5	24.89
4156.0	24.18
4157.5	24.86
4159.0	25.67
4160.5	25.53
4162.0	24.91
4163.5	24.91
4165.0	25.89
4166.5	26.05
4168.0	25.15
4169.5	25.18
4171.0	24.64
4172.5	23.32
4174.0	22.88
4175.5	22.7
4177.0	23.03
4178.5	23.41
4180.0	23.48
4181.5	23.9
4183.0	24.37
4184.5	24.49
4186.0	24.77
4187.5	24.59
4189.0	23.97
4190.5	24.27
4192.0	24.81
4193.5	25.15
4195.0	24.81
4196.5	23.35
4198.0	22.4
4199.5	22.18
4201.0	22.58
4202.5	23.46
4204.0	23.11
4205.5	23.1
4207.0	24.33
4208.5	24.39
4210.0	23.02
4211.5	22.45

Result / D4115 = 4.1 angstrom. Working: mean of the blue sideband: 24.1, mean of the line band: 22.1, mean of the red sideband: 24.8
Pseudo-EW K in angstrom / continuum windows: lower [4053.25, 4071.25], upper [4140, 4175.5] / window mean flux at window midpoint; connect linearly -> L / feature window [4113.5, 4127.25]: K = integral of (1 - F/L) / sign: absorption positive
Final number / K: 1.3 angstrom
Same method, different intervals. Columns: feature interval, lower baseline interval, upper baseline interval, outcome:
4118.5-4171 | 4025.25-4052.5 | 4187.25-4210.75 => 0.5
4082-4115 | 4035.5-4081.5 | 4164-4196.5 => 3.3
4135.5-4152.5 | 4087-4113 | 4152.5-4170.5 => 0.0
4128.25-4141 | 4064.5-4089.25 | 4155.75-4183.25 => 0.4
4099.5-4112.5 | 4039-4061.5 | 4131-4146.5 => 1.0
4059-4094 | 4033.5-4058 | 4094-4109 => -0.7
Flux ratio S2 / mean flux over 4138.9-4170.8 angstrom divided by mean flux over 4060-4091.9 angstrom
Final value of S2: 1.0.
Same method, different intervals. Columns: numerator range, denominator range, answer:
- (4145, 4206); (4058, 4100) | 1.04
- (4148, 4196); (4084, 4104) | 1.09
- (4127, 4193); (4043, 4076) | 0.97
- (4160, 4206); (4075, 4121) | 1.07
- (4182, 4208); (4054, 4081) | 0.97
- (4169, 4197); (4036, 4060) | 0.94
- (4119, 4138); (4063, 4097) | 0.96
